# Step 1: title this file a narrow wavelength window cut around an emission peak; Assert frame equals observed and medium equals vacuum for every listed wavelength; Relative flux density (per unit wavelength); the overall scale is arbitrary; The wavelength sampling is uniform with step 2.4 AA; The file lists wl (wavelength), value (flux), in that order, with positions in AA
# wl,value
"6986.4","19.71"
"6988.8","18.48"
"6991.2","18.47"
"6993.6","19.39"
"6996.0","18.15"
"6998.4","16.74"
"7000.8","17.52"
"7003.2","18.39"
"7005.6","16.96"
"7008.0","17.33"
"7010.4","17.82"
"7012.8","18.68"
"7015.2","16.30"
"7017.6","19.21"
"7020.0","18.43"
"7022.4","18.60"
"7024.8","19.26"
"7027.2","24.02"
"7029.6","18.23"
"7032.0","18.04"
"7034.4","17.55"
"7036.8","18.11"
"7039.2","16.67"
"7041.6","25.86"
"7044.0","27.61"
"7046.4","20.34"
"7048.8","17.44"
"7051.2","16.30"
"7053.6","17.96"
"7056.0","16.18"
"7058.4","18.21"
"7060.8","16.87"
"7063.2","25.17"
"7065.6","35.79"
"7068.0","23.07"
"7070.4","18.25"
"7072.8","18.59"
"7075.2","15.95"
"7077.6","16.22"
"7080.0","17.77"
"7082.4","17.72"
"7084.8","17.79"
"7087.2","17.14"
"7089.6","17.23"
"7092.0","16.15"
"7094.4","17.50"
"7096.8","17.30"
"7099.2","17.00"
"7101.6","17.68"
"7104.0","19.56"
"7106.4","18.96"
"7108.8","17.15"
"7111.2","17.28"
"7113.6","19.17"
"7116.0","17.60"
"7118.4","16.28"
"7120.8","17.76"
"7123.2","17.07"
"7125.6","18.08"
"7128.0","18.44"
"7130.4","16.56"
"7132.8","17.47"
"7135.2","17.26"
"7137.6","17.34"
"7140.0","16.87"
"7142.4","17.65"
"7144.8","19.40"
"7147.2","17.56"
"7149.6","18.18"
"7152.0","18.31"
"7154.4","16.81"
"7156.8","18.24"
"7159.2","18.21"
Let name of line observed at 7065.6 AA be [N II]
